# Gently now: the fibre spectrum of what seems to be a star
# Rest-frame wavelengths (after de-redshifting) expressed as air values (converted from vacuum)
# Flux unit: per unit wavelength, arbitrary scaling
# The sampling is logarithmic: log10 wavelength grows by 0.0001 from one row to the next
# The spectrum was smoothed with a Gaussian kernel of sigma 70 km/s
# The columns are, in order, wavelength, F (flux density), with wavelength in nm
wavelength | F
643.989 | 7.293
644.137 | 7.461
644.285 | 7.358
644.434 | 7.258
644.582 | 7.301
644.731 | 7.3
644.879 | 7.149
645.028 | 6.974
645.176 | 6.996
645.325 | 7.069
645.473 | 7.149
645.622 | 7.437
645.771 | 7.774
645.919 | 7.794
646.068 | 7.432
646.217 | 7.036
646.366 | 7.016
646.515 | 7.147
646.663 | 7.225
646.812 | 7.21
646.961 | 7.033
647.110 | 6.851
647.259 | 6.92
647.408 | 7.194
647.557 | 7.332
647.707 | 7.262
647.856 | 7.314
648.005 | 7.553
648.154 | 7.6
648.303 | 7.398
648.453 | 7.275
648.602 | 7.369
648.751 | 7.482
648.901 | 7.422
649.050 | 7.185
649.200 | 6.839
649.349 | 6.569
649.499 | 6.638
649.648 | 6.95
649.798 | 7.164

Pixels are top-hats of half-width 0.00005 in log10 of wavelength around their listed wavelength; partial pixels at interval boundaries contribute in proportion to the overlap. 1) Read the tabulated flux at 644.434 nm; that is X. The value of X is 7.258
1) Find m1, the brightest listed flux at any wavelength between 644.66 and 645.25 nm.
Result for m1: 7.3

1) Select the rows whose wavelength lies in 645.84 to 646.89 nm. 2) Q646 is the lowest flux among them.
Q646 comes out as 7.016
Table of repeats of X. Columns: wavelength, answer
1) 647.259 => 6.92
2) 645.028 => 6.974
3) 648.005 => 7.553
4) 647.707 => 7.262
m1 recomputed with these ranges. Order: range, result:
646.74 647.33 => 7.21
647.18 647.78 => 7.332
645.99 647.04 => 7.432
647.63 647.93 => 7.314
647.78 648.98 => 7.6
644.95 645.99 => 7.794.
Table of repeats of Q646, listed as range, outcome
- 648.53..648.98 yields 7.369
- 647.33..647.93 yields 7.194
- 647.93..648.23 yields 7.553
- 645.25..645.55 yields 7.069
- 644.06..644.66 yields 7.258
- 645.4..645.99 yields 7.149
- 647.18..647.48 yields 6.92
